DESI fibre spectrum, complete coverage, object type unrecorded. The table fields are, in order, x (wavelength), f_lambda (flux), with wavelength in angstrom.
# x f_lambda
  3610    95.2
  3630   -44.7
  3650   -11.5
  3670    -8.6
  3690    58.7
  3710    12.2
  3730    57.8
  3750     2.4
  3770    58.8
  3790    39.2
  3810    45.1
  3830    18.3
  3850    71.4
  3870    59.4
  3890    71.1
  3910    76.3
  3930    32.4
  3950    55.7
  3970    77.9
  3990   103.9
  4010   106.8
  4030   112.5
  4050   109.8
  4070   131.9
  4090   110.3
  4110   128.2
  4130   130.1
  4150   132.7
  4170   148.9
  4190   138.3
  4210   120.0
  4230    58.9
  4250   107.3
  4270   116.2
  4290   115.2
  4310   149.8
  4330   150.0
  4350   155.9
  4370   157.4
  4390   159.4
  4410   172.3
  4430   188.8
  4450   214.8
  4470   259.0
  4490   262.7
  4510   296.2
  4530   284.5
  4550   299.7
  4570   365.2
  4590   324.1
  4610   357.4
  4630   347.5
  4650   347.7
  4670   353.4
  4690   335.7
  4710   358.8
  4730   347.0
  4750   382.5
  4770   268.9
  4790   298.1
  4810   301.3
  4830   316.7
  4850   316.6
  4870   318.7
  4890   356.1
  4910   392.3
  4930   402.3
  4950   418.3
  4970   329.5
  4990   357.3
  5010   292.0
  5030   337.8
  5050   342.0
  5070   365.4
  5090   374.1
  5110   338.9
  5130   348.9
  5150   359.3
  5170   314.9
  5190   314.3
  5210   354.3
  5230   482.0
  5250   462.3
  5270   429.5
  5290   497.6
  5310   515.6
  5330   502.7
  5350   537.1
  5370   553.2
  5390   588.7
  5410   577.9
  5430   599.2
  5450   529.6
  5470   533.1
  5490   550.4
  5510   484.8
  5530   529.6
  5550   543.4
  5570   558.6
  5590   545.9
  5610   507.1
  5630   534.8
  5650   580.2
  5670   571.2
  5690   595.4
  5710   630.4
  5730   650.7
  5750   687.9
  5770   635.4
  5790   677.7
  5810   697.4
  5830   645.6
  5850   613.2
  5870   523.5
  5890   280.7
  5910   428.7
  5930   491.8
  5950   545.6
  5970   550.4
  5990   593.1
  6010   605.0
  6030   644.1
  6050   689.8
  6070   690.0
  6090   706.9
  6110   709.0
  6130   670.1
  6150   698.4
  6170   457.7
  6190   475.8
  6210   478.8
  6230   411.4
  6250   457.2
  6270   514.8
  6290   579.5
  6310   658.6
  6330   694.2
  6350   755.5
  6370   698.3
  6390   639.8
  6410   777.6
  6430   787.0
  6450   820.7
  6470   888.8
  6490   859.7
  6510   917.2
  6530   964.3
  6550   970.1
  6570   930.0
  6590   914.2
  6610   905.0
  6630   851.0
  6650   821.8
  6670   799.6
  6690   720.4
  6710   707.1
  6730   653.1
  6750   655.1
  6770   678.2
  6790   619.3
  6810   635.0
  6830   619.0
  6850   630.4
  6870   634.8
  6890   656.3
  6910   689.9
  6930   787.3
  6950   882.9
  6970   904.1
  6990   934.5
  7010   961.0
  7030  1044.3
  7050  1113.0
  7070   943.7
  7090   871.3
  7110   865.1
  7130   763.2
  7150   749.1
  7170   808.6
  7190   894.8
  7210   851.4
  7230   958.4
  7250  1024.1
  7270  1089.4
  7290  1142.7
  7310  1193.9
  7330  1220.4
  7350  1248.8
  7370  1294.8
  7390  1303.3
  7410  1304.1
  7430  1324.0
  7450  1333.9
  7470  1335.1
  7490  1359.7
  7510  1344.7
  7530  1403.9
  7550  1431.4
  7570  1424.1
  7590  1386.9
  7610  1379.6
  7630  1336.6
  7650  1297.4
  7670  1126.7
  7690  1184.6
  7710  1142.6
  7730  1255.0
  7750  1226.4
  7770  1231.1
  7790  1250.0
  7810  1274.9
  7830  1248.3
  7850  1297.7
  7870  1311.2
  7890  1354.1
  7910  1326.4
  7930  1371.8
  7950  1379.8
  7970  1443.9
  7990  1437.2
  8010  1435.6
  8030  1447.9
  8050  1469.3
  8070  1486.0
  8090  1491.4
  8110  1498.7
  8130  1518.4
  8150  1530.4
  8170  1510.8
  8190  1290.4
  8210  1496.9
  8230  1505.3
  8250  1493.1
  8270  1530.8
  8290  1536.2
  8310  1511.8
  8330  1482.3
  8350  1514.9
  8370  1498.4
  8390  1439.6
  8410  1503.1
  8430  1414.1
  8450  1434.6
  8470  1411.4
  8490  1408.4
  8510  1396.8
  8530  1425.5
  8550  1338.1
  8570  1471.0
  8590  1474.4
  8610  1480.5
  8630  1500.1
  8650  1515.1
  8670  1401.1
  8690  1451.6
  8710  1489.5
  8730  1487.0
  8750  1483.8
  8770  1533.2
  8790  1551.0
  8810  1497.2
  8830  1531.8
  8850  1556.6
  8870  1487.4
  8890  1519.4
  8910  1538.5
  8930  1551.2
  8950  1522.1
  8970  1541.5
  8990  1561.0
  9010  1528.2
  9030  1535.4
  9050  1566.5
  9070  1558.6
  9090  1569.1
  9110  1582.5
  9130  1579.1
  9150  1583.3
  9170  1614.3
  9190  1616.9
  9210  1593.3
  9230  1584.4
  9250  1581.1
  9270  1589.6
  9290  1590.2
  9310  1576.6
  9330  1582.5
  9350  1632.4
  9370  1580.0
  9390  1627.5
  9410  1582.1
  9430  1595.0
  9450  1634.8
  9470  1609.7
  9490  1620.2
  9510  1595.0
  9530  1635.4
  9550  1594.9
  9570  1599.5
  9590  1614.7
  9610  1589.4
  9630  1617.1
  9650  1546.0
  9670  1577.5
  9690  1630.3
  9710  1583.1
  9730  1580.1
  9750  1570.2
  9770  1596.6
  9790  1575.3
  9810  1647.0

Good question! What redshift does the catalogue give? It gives 0.000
